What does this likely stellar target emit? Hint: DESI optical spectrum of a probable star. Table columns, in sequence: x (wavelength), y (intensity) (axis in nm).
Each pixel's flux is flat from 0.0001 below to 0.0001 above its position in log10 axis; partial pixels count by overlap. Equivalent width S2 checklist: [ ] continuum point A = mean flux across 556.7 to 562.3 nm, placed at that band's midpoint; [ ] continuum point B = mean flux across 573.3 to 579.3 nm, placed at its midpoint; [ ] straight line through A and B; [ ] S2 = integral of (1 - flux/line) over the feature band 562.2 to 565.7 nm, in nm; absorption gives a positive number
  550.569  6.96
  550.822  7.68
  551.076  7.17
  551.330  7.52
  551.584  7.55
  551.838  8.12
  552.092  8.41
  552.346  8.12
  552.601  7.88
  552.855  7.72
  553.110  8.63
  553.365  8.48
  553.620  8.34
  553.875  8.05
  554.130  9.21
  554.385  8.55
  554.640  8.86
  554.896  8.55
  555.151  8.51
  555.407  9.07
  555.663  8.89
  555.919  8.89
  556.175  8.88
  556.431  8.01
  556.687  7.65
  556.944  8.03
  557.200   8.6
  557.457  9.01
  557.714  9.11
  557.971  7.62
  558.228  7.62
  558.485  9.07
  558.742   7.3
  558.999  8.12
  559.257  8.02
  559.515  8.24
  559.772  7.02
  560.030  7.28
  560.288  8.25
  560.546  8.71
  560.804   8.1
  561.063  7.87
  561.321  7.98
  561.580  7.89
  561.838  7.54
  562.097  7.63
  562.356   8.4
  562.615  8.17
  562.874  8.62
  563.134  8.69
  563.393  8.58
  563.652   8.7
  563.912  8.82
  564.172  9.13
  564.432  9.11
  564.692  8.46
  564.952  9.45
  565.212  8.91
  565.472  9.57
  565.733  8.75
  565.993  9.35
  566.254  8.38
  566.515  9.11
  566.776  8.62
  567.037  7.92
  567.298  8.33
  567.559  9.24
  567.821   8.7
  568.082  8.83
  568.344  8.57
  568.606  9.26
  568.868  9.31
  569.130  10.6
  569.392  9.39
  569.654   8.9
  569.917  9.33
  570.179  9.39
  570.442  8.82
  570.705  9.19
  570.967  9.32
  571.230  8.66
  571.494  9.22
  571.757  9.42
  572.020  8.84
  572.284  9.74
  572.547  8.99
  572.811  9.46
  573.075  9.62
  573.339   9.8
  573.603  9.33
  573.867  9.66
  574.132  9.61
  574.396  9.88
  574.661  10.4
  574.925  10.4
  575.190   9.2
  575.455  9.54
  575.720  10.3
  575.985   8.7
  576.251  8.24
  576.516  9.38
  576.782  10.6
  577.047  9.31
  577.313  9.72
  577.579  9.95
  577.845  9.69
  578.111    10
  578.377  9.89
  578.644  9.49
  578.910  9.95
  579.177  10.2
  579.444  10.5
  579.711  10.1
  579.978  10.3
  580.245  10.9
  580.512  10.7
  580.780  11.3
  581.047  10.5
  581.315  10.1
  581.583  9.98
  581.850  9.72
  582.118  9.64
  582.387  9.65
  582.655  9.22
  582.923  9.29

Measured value -0.13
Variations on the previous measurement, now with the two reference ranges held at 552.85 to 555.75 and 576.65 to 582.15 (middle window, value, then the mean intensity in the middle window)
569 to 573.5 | 0.14 nm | 9.33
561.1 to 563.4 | 0.24 nm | 8.13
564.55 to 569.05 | 0.23 nm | 8.89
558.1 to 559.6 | 0.14 nm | 8.06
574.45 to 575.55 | 0.00 nm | 9.9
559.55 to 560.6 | 0.14 nm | 7.79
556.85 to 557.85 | 0.01 nm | 8.7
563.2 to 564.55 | 0.05 nm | 8.86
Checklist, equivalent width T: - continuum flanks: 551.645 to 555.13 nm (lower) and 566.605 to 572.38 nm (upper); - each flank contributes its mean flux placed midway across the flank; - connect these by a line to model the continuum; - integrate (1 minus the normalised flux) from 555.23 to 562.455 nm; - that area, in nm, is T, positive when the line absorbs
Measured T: 0.36 nm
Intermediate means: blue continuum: 8.37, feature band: 8.17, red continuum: 9.07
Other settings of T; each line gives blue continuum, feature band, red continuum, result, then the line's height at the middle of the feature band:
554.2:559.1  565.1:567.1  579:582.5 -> 0.067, 9.17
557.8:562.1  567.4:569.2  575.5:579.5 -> -0.079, 8.77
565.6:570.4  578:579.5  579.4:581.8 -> 0.039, 10.2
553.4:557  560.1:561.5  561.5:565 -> 0.063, 8.51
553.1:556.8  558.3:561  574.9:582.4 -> 0.257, 8.84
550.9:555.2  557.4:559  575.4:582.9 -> 0.056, 8.54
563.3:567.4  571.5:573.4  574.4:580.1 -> 0.006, 9.41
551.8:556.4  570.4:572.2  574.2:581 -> 0.088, 9.56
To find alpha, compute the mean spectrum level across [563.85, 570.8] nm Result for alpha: 9.02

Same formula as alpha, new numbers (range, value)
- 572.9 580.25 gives 9.79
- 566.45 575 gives 9.26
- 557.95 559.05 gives 7.97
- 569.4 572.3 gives 9.15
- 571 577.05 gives 9.49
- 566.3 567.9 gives 8.64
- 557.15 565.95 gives 8.37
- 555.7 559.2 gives 8.31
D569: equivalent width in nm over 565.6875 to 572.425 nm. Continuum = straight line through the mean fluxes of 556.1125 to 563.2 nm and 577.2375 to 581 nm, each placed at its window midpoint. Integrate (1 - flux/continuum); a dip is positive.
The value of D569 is 0.05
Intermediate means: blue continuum 8.11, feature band 9.05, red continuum 10.2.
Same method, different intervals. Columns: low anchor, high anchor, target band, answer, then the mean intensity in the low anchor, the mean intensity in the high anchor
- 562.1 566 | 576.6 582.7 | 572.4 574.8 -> -0.017 nm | 8.79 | 10.1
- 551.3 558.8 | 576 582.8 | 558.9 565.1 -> 0.373 nm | 8.36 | 9.94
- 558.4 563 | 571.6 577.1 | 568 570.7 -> -0.079 nm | 8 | 9.55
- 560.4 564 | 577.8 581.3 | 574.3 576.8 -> 0.049 nm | 8.26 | 10.3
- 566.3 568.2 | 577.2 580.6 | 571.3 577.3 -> 0.005 nm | 8.67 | 10.1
